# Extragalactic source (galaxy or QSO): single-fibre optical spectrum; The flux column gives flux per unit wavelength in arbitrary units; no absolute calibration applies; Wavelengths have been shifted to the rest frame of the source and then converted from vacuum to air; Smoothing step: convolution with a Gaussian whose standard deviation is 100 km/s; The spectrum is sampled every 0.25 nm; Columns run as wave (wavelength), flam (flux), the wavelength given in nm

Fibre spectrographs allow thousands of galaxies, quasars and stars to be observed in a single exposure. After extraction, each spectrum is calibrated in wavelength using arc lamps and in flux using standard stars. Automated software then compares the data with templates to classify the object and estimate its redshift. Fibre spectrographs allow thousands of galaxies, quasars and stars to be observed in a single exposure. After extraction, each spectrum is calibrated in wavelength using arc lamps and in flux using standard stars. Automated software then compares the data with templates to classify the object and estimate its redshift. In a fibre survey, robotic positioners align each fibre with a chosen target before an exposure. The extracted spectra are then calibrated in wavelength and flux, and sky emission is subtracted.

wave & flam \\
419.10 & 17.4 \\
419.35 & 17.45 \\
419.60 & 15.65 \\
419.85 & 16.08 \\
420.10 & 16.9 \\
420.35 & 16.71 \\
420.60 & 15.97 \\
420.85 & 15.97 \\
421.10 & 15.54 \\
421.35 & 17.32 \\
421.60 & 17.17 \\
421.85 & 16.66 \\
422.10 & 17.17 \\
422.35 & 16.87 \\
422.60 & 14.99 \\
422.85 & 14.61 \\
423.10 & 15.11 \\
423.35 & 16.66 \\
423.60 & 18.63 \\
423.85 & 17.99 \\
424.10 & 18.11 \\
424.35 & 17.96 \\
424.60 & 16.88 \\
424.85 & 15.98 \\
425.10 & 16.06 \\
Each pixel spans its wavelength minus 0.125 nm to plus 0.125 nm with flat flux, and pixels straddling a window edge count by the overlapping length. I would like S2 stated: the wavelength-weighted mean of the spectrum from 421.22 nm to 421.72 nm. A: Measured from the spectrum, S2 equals 17.2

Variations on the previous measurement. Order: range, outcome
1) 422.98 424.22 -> 17.3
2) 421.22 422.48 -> 17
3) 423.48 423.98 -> 18.3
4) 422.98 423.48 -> 15.9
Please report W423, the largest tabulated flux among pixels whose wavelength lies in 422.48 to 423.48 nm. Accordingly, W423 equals 16.66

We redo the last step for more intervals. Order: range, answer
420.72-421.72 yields 17.32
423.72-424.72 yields 18.11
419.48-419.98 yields 16.08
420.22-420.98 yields 16.71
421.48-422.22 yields 17.17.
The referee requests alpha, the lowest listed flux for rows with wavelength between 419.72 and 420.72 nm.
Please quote 15.97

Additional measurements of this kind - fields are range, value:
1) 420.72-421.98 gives 15.54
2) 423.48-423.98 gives 17.99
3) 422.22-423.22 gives 14.61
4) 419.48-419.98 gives 15.65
